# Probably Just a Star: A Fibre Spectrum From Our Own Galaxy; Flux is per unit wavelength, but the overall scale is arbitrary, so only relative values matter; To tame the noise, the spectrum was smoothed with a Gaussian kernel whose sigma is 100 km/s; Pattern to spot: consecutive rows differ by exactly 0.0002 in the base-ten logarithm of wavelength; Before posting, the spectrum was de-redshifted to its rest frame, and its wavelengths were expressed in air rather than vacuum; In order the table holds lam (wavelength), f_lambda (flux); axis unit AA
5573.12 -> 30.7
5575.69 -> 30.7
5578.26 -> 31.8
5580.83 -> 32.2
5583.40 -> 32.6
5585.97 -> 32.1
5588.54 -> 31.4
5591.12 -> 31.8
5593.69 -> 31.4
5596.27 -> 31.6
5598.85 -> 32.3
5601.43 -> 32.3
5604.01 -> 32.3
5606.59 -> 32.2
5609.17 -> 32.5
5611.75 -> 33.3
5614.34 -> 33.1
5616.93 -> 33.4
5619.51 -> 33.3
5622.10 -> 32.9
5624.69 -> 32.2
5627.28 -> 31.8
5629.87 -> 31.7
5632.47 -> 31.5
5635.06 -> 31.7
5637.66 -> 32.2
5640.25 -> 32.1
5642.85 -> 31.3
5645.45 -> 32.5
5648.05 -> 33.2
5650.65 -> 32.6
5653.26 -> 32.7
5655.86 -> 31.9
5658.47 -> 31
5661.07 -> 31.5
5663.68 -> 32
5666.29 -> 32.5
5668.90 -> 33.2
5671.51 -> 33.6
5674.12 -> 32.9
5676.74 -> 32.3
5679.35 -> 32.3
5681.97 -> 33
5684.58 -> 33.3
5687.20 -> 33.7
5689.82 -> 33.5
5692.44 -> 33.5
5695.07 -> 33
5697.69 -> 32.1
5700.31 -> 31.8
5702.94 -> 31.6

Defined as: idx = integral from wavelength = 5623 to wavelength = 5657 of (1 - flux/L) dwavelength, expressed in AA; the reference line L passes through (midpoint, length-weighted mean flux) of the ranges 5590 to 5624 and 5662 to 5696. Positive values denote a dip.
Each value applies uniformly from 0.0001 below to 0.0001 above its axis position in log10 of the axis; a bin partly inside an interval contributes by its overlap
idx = 0.6 AA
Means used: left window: 32.5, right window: 33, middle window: 32.1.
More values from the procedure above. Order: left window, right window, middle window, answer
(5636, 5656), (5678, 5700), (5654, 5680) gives 0.3 AA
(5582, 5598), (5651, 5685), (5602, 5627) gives -0.6 AA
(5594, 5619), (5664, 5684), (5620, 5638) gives 0.3 AA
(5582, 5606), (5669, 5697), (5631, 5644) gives 0.3 AA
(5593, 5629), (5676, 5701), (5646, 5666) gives 0.3 AA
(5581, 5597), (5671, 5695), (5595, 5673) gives 0.2 AA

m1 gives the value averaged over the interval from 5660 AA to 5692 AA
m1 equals 32.8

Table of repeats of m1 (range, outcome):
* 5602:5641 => 32.4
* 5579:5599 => 31.9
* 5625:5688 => 32.3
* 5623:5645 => 31.9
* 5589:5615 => 32.2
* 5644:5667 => 32.2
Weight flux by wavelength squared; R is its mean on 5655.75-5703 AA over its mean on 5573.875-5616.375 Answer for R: 1.05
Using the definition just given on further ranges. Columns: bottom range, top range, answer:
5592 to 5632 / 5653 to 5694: 1.03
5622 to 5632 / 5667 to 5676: 1.05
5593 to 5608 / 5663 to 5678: 1.05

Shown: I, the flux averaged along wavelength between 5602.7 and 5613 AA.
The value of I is 32.6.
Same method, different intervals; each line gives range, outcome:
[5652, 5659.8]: 31.9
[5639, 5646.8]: 32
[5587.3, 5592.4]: 31.6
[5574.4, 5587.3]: 31.9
